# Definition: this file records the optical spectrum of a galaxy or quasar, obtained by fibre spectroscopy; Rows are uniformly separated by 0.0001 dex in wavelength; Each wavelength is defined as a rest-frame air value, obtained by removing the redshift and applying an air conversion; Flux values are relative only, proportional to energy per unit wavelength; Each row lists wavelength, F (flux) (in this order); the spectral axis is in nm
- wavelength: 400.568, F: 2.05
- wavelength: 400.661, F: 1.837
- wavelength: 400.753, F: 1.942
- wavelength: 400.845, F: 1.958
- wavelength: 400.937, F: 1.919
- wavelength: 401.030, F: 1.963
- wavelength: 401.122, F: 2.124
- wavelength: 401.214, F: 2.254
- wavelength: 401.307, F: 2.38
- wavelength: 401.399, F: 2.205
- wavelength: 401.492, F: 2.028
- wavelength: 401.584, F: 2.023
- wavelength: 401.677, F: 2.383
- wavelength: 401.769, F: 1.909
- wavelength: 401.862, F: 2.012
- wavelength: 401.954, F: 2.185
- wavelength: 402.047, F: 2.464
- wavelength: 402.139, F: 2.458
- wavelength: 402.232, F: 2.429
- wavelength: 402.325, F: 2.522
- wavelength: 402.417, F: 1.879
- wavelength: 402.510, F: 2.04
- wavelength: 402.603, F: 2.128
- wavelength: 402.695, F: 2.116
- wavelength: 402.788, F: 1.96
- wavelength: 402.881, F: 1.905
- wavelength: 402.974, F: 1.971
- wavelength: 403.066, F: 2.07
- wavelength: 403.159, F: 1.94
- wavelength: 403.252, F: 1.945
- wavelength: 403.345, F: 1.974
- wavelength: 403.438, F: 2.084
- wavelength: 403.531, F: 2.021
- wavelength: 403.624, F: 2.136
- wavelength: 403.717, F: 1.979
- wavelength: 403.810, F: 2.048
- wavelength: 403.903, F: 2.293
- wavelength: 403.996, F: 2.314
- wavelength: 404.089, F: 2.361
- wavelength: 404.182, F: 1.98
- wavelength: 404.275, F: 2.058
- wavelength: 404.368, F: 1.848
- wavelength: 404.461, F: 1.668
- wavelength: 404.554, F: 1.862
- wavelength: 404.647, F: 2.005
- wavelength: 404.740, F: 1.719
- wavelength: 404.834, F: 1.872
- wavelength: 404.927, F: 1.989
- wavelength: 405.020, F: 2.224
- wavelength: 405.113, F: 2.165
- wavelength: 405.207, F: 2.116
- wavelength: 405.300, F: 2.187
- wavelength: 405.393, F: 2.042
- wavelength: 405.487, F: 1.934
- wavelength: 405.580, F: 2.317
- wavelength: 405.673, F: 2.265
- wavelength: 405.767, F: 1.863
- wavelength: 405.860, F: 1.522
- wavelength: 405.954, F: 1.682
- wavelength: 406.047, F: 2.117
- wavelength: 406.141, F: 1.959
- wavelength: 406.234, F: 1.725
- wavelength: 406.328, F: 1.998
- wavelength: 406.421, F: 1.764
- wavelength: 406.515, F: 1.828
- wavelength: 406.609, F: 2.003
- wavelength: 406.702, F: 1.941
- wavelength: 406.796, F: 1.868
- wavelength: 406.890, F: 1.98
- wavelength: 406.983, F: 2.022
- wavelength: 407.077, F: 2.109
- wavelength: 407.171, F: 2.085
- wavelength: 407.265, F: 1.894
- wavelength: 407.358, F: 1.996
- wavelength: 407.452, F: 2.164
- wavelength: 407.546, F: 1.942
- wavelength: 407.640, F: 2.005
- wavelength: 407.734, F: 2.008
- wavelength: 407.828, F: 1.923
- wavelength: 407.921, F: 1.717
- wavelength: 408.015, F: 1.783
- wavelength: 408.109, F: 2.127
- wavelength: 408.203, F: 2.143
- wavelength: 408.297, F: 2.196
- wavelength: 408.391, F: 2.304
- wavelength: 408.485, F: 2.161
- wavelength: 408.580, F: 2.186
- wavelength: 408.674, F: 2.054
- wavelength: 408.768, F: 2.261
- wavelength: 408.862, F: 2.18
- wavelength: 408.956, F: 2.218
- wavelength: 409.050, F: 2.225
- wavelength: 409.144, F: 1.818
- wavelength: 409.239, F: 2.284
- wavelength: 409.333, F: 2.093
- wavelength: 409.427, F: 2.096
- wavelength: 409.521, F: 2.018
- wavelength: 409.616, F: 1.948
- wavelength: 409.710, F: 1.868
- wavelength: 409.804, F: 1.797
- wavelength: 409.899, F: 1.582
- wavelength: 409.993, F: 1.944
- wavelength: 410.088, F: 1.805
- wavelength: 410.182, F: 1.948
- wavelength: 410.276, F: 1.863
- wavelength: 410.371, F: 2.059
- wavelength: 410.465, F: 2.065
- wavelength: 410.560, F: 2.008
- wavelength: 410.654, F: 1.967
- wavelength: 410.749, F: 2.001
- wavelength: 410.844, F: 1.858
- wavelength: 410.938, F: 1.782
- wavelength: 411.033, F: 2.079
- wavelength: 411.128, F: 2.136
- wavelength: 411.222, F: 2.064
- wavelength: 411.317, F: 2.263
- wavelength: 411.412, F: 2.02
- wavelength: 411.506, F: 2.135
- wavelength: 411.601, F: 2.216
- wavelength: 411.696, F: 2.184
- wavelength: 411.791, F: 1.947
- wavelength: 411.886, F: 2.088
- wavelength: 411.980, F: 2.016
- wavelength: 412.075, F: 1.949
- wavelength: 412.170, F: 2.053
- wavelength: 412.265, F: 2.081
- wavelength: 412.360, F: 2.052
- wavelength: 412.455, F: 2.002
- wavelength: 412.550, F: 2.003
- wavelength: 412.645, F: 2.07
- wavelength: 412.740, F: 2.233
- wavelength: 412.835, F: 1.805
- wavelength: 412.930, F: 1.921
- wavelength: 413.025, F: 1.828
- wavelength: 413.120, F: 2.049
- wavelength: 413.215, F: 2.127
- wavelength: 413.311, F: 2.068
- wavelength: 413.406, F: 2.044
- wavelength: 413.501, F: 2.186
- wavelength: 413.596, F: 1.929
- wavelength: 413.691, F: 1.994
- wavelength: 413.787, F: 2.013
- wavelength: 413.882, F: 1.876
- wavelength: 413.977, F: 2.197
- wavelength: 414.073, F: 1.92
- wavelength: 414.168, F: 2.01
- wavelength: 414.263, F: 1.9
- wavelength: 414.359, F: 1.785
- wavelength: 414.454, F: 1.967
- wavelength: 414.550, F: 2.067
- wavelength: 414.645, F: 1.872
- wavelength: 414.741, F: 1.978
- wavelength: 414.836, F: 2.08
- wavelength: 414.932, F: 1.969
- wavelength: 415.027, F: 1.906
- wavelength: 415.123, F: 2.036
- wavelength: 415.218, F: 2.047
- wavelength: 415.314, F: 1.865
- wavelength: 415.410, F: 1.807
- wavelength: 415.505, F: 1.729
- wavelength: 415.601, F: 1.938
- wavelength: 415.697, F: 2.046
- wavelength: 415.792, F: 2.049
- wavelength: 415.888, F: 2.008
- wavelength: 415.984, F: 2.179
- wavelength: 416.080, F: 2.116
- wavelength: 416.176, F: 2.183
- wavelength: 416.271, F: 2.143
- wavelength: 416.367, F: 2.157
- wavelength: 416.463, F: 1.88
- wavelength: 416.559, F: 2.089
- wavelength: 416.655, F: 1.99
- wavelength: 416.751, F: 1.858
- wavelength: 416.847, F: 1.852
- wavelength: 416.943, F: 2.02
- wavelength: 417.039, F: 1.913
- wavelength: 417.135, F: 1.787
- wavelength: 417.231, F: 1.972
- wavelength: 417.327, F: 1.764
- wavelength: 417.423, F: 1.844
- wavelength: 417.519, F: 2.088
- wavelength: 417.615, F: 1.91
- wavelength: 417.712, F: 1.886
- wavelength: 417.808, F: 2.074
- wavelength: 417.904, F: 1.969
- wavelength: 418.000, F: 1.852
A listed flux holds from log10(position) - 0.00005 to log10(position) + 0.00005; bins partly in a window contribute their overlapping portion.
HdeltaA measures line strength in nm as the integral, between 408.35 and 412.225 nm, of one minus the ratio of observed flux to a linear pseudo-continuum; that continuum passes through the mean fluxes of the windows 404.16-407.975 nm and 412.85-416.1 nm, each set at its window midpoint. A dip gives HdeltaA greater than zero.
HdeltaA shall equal -0.13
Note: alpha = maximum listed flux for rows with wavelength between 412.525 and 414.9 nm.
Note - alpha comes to 2.233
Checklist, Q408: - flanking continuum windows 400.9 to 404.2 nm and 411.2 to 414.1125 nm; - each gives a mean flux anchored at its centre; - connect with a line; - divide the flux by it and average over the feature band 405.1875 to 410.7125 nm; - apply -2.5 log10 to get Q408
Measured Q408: 0.04 mag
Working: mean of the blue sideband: 2.12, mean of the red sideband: 2.04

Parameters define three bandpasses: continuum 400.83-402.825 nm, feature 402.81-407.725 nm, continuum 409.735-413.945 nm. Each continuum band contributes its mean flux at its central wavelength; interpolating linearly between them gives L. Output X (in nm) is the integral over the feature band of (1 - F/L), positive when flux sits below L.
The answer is 0.25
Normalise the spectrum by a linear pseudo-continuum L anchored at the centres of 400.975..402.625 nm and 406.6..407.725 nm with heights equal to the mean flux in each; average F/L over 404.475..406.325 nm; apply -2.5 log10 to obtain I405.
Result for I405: 0.048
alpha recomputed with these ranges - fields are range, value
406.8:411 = 2.304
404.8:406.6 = 2.317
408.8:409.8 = 2.284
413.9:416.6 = 2.197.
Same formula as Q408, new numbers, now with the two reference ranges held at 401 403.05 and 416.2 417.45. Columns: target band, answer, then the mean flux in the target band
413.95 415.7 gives 0.02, 1.95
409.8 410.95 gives 0.07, 1.91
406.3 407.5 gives 0.06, 1.97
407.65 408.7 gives 0.01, 2.05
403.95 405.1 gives 0.06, 2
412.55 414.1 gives -0.01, 2.02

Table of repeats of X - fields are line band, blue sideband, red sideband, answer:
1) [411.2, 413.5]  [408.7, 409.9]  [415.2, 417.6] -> -0.04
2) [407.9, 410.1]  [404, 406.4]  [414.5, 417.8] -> -0.07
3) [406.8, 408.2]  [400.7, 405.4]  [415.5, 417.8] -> 0.04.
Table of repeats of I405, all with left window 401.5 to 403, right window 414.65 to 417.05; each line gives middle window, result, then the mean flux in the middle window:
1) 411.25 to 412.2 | -0.025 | 2.09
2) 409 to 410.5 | 0.053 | 1.96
